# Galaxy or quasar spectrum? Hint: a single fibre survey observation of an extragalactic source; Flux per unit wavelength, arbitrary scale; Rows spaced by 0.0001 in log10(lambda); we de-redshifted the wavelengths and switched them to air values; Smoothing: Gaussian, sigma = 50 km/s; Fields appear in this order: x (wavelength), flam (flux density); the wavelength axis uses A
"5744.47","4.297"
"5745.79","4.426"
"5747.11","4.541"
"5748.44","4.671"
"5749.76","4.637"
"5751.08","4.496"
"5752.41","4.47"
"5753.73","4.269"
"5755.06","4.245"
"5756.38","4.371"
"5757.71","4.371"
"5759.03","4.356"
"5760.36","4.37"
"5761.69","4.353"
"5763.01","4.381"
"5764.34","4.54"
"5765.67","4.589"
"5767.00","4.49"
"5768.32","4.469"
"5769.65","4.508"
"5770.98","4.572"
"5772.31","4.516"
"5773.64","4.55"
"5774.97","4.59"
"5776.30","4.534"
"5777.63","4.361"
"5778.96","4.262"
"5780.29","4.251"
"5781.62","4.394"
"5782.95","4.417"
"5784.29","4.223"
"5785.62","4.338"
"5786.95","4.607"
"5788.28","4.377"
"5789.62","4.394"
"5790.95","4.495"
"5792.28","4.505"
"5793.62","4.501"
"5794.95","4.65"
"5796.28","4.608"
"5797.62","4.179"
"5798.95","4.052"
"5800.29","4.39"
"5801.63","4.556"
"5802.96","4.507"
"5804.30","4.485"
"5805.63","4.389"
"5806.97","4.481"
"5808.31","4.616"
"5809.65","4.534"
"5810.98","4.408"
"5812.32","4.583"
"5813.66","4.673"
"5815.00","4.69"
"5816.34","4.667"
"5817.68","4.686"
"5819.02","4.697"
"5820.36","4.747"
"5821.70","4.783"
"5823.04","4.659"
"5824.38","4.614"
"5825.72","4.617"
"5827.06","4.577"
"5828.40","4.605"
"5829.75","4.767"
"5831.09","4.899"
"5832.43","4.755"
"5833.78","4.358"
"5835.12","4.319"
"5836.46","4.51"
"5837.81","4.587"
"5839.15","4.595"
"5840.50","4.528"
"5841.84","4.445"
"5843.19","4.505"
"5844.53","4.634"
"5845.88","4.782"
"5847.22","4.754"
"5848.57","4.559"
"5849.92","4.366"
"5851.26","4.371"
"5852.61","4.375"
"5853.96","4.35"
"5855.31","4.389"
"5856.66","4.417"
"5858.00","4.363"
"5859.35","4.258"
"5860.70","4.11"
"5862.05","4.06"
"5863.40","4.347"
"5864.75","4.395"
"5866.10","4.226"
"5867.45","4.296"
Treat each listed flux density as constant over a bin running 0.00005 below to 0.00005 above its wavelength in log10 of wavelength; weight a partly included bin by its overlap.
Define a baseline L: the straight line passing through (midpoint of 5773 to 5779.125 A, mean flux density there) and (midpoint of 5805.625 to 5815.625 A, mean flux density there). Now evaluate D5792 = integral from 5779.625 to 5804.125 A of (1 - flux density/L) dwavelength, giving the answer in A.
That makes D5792 0.5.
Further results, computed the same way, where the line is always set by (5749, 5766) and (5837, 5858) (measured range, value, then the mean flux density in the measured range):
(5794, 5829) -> -0.7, 4.56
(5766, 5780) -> -0.2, 4.48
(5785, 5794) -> 0.0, 4.46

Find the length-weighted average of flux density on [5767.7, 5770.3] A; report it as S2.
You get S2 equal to 4.49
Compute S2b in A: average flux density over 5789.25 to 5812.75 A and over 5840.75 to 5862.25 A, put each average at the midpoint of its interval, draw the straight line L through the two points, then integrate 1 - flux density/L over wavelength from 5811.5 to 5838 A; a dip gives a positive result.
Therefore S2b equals -1.1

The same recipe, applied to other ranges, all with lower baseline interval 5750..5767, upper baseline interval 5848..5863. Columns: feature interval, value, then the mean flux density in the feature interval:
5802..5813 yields -0.3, 4.5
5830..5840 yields -0.5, 4.58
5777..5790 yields 0.1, 4.36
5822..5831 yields -0.6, 4.66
